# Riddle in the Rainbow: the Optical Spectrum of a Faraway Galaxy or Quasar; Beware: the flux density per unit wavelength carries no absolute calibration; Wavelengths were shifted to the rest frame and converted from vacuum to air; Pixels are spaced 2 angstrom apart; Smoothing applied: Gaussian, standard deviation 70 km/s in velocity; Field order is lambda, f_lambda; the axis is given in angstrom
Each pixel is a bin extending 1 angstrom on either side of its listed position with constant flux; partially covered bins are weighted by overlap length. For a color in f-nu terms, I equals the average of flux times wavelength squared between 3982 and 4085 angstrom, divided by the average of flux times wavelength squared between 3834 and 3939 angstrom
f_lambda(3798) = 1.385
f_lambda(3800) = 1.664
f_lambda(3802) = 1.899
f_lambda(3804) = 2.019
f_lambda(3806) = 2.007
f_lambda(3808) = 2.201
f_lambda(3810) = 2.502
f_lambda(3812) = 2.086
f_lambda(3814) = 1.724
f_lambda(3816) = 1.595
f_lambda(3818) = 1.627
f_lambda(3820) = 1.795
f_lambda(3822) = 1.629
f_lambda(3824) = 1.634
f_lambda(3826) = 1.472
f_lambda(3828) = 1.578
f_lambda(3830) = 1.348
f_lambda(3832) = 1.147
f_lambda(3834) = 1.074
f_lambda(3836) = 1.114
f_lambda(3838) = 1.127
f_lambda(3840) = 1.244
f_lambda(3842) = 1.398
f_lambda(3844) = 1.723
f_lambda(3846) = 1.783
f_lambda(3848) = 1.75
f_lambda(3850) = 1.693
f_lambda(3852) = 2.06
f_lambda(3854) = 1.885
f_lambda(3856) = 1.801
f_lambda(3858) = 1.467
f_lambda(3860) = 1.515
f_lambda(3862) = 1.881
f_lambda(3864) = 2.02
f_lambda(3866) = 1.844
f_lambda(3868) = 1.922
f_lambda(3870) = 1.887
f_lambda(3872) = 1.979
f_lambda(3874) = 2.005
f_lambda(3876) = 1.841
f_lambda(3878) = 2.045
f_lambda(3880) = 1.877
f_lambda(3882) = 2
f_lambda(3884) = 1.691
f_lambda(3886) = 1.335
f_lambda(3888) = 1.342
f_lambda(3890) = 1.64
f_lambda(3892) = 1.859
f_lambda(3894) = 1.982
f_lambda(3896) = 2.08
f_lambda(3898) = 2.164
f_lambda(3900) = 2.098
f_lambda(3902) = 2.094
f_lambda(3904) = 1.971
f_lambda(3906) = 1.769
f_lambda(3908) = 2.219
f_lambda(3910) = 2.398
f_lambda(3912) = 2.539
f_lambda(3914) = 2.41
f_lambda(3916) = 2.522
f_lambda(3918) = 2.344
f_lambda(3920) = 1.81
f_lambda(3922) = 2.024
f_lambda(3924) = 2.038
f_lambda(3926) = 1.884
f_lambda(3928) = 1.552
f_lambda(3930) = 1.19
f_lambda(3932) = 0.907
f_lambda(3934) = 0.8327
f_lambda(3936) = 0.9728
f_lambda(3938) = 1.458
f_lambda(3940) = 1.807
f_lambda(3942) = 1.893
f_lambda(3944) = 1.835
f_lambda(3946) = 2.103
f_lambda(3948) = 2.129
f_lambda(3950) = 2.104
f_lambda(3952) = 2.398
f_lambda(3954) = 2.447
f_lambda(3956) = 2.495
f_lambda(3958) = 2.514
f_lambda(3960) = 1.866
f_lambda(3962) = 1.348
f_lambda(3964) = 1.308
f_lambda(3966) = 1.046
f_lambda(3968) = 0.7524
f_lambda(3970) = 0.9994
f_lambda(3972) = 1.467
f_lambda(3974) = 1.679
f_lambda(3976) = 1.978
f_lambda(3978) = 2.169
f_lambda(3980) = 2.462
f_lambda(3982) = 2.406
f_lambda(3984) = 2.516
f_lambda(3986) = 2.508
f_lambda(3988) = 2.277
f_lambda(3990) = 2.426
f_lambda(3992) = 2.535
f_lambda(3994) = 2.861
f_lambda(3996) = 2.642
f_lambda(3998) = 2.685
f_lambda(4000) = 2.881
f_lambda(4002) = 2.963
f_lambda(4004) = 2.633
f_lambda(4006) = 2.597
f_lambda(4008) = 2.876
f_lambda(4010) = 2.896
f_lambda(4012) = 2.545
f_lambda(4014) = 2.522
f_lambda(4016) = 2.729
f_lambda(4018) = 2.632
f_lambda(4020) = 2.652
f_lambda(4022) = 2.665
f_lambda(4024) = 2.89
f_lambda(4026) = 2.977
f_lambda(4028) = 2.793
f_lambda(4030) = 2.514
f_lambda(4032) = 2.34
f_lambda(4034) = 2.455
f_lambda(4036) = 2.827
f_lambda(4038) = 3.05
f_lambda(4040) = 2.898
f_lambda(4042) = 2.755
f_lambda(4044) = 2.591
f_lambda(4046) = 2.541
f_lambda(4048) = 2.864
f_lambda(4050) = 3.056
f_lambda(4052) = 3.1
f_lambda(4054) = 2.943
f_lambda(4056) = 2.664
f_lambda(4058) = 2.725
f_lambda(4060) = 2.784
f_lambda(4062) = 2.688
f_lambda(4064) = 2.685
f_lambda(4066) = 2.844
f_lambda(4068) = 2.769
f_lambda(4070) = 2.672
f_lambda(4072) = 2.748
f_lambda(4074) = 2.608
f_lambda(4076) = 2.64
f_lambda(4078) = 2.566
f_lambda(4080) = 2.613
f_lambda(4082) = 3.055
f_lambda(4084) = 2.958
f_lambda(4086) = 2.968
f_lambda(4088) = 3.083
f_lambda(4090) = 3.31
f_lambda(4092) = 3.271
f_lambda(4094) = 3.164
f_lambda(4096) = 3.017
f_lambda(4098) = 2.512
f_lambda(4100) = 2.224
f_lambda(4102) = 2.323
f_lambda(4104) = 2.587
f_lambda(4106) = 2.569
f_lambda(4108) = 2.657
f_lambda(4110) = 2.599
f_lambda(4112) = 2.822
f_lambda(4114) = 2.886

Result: 1.64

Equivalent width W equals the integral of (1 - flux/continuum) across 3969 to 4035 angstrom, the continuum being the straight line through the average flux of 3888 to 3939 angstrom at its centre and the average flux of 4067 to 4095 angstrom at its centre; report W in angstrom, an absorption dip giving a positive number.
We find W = -2.19 angstrom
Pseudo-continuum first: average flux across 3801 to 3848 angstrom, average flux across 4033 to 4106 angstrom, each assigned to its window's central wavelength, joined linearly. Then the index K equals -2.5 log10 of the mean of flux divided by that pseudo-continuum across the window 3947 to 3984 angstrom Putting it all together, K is 0.22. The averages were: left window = 1.64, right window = 2.79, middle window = 1.88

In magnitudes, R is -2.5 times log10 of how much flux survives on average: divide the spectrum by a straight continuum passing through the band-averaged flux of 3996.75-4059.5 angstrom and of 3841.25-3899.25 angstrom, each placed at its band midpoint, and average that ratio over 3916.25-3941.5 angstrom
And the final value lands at 0.32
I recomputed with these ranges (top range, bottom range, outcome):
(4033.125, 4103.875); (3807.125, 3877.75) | 1.85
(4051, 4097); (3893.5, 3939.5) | 1.65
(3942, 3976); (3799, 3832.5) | 1.09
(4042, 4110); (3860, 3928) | 1.54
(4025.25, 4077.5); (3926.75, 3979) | 1.73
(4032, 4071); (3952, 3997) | 1.41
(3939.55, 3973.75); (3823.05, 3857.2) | 1.25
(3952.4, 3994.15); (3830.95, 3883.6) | 1.25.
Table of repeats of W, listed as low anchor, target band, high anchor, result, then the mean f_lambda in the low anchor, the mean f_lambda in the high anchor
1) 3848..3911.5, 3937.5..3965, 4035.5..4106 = 2.9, 1.89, 2.8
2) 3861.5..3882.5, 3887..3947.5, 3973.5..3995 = 6.9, 1.94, 2.36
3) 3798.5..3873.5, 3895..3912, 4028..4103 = -0.9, 1.71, 2.78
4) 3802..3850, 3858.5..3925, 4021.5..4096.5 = 0.2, 1.64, 2.82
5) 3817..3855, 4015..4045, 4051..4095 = -1.2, 1.53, 2.86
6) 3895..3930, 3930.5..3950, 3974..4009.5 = 5.9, 2.09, 2.53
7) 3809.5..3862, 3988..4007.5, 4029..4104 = -2.0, 1.6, 2.78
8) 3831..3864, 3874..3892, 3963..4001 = -0.5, 1.56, 2.08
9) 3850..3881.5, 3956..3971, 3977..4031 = 5.8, 1.87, 2.64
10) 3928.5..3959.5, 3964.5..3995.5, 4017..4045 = 2.8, 1.8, 2.72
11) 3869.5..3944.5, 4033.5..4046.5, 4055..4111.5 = -1.1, 1.85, 2.76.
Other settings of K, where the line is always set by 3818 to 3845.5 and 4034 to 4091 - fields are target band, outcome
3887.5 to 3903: -0.07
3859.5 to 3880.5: -0.15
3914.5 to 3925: -0.11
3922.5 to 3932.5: 0.26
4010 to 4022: -0.05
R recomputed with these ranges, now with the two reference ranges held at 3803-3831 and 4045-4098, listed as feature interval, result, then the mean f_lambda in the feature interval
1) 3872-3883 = 0.051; 1.96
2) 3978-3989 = 0.035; 2.41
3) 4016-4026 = -0.038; 2.74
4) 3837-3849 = 0.260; 1.5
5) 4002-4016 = -0.044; 2.7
